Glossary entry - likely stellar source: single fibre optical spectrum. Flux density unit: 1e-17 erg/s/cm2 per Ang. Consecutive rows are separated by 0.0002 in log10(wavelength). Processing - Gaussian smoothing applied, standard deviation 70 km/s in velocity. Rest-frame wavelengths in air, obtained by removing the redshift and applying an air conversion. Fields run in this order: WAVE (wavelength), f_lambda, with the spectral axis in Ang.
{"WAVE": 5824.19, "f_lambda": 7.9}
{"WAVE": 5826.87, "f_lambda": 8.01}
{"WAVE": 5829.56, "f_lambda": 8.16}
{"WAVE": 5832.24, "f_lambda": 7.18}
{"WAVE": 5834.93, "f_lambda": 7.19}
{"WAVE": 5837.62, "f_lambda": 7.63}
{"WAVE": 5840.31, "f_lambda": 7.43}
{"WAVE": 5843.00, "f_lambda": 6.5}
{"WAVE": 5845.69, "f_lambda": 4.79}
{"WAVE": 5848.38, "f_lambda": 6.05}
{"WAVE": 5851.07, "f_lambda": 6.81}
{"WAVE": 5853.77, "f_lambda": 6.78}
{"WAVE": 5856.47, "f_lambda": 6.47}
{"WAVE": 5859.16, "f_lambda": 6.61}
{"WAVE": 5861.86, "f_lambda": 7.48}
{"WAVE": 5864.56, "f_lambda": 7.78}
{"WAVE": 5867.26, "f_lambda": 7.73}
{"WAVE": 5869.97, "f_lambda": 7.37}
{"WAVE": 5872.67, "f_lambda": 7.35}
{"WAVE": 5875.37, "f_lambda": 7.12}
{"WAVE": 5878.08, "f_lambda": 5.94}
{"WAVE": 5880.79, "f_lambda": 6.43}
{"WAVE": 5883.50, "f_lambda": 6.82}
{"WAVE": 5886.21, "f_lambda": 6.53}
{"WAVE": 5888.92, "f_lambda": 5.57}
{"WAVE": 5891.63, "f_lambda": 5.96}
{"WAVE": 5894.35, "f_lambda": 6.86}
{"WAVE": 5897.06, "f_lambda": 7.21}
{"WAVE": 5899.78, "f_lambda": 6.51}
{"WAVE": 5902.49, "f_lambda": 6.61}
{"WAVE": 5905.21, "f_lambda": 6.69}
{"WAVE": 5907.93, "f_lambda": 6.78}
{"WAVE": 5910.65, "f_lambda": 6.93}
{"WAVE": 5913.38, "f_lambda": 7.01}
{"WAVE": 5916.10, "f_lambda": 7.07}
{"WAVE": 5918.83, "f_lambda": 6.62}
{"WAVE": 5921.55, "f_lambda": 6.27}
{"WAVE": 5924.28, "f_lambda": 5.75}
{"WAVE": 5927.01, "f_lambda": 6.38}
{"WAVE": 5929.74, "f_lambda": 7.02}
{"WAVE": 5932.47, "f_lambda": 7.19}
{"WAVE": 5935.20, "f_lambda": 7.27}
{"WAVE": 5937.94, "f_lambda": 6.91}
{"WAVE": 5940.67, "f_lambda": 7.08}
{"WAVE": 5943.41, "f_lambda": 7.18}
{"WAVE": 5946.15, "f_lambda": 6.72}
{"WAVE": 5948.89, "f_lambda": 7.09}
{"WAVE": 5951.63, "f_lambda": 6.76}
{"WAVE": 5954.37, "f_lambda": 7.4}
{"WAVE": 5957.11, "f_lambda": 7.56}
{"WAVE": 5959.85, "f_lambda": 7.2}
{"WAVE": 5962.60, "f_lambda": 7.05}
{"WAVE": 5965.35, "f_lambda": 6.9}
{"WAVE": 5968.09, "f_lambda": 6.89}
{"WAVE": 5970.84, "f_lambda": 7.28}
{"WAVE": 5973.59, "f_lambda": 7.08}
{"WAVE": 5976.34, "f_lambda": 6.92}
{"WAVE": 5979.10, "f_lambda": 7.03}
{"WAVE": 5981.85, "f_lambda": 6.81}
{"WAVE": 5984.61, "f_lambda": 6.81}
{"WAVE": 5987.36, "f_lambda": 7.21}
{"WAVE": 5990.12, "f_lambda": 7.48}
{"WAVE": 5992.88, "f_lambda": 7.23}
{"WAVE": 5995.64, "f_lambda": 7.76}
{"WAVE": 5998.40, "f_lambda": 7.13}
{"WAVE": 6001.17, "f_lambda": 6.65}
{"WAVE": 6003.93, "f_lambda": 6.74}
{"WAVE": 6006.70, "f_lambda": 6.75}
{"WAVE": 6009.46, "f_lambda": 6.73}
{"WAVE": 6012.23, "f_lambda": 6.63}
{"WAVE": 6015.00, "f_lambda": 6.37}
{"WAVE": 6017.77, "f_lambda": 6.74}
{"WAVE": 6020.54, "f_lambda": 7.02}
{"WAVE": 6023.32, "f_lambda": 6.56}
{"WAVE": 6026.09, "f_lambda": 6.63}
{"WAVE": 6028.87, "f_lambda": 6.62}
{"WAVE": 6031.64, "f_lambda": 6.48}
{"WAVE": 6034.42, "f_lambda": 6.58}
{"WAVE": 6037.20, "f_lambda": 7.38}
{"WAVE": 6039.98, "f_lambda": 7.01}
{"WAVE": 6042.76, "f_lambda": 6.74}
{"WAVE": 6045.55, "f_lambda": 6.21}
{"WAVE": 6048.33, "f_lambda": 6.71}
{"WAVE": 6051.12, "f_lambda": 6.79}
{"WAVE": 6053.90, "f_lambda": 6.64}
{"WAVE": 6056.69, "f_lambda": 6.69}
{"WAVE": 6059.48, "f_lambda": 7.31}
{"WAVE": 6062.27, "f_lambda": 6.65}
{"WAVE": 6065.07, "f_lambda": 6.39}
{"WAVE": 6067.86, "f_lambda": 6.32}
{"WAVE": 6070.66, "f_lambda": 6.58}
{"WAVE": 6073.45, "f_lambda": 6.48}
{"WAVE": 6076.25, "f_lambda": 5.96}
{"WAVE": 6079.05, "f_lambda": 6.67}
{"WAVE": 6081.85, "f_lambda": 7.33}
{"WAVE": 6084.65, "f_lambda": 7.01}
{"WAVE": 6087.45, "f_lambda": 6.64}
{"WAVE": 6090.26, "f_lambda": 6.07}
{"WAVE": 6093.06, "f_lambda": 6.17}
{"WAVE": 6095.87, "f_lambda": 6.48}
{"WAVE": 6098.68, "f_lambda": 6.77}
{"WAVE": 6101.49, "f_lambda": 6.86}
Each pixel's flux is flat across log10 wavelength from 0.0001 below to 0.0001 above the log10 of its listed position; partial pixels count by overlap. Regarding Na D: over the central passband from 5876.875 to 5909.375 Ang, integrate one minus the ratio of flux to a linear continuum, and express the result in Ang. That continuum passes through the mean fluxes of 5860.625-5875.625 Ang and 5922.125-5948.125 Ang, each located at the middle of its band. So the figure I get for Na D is 3.3 Ang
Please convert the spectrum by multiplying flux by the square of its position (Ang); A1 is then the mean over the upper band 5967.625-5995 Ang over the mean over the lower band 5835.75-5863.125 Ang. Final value 1.1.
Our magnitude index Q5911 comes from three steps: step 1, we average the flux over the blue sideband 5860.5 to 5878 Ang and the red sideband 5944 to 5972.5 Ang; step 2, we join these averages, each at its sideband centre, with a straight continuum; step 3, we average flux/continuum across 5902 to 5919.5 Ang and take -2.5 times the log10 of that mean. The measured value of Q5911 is 0.062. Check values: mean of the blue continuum 7.36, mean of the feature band 6.83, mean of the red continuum 7.09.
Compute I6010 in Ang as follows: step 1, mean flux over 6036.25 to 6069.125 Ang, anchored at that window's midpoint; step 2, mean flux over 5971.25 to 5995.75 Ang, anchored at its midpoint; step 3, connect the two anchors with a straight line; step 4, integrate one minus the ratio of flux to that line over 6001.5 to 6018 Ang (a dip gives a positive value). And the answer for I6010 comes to 0.8 Ang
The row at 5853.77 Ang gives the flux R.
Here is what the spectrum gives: 6.78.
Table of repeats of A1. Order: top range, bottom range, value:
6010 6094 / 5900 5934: 1.04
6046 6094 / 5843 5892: 1.06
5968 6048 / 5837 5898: 1.07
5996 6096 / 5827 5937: 1.04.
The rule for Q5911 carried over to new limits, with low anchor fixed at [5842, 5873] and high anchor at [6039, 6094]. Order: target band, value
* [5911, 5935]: 0.01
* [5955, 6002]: -0.07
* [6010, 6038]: -0.01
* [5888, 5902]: 0.05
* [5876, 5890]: 0.08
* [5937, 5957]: -0.05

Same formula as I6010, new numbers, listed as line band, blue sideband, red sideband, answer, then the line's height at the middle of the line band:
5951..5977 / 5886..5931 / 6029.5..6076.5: -2.0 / 6.61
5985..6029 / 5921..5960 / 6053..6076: -1.0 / 6.75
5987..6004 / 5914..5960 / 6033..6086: -1.0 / 6.81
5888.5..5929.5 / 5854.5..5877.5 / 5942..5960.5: 3.3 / 7.16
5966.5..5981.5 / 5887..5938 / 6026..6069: -0.8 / 6.68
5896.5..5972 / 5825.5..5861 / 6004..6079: -1.3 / 6.79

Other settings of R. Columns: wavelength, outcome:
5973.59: 7.08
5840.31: 7.43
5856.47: 6.47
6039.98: 7.01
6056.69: 6.69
